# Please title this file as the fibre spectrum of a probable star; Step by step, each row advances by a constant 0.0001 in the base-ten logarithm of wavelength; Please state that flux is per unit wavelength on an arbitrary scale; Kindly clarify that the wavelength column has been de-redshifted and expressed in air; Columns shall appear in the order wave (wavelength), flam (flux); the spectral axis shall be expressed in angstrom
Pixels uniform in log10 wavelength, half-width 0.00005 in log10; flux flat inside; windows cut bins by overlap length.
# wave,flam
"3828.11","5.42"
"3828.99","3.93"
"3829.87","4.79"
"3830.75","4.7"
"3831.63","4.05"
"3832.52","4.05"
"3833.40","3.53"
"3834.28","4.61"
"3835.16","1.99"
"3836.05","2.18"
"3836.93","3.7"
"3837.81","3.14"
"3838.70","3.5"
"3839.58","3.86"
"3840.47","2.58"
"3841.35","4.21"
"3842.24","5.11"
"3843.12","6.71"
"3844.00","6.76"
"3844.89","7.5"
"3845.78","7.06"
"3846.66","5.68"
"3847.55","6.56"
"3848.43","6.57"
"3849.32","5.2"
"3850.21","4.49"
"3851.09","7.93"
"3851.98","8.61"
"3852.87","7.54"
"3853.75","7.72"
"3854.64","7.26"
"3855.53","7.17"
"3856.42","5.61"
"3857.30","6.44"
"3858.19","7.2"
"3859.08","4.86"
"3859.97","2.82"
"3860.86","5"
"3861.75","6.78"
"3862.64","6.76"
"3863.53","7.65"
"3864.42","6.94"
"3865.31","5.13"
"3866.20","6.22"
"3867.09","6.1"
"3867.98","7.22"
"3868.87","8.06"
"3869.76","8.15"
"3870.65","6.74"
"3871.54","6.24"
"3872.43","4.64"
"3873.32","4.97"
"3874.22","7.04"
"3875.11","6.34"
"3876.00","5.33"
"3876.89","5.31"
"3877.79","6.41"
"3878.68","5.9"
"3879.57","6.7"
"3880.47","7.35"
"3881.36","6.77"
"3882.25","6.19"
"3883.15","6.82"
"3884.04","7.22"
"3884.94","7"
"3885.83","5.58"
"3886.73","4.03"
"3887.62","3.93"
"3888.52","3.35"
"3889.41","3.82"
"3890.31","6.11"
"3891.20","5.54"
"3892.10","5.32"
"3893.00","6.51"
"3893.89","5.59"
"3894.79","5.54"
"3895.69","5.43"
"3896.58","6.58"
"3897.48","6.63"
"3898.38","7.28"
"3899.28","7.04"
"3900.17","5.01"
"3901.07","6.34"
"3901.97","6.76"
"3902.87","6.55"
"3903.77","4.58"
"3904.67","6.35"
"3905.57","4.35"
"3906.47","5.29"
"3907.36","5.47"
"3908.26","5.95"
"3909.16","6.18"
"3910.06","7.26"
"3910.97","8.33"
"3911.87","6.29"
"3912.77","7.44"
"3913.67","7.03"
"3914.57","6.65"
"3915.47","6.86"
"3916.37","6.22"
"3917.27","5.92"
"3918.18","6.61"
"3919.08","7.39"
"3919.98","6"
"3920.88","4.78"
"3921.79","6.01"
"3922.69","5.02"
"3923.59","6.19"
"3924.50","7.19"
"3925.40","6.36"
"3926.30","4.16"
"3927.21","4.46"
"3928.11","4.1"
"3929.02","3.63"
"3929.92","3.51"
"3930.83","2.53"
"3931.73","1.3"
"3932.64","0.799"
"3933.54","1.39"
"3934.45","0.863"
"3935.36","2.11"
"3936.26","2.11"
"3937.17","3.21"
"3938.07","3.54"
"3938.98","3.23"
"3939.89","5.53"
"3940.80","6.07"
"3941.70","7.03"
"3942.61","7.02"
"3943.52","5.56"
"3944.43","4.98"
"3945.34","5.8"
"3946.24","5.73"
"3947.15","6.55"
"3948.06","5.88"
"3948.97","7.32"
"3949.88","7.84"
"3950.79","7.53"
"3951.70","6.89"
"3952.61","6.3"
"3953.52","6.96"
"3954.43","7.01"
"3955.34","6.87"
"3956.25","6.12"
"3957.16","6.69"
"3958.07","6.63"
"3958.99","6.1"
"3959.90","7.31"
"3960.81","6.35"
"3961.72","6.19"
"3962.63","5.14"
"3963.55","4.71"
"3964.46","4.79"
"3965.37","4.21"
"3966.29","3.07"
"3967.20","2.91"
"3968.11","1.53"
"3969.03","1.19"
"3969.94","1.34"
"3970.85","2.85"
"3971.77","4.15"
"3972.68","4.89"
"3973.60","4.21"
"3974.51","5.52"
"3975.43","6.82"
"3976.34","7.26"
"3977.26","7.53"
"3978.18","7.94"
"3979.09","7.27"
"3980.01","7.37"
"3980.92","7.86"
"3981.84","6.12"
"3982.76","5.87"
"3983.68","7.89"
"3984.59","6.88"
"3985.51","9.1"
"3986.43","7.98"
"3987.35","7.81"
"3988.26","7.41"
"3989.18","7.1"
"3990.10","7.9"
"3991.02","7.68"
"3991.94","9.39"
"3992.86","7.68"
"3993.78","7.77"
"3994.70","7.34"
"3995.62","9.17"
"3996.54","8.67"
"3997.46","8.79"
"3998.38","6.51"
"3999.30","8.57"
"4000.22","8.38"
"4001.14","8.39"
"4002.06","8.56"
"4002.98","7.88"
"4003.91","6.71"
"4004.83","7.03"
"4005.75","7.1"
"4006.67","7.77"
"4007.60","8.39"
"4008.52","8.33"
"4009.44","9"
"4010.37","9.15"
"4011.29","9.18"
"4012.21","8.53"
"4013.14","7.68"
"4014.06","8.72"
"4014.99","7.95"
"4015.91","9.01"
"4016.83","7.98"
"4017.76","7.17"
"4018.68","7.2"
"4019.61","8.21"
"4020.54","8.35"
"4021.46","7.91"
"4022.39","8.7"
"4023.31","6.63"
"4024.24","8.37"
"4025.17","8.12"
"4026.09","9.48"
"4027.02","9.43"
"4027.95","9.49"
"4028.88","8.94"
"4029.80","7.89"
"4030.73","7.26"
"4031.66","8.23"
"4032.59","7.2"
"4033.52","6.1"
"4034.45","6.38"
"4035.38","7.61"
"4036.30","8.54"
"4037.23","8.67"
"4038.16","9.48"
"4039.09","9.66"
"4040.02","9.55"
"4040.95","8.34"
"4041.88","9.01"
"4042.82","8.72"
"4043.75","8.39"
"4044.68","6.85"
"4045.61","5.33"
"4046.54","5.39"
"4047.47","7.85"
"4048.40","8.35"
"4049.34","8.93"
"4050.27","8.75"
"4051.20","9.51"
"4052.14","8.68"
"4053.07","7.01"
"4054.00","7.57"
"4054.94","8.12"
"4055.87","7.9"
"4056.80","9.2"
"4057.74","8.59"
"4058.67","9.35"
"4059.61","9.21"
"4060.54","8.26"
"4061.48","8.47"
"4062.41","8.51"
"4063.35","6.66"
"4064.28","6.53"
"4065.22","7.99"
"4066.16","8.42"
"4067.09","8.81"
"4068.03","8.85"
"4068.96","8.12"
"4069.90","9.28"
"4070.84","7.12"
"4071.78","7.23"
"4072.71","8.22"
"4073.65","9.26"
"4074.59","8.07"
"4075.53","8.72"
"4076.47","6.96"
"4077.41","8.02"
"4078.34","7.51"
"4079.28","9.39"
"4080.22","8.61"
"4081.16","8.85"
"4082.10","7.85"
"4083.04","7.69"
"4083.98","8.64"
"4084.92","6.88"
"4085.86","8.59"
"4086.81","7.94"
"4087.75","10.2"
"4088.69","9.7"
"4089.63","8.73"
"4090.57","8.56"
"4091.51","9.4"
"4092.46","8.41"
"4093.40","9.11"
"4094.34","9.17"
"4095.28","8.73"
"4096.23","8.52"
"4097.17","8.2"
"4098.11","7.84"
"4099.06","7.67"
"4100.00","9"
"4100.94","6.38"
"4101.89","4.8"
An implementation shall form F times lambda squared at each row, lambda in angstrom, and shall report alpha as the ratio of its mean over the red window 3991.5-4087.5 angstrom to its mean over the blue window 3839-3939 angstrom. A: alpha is 1.55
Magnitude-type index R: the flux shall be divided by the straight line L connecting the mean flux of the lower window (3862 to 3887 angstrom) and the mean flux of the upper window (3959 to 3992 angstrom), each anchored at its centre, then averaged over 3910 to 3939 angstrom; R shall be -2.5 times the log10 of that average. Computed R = 0.28 mag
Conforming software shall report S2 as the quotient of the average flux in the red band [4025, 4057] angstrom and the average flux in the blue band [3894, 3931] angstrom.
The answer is 1.4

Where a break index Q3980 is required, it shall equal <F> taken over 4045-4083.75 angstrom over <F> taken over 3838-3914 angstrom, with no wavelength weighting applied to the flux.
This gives 1.34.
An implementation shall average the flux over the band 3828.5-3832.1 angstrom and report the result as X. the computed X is 4.38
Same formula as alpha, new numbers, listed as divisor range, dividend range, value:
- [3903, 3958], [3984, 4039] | 1.55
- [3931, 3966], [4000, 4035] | 1.60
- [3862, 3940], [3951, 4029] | 1.33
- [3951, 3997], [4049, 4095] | 1.40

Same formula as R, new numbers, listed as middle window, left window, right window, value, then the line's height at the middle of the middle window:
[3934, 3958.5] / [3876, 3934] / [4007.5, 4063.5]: 0.16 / 6.45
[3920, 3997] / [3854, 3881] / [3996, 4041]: 0.31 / 7.43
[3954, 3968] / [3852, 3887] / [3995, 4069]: 0.32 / 7.39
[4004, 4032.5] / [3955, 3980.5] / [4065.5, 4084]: -0.23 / 6.67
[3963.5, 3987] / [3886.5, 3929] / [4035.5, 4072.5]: 0.27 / 6.95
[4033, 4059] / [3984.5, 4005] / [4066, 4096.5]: 0.02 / 8.27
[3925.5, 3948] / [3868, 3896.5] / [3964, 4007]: 0.48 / 6.3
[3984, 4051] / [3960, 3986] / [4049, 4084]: -0.20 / 6.78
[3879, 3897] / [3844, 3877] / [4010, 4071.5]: 0.16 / 6.69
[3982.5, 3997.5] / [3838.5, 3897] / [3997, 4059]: -0.04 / 7.65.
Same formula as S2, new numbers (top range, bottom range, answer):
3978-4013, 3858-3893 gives 1.32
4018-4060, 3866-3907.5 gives 1.36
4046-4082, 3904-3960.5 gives 1.49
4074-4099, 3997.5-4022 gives 1.05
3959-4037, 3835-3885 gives 1.19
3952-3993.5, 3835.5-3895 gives 1.04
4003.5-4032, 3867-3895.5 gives 1.37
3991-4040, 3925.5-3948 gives 2.02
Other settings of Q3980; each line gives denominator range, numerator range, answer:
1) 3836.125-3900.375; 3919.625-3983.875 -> 0.87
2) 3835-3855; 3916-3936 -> 0.79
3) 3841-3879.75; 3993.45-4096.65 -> 1.30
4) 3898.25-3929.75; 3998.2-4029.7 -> 1.37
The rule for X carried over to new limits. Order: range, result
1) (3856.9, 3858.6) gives 6.82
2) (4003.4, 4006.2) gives 6.95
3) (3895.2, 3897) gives 6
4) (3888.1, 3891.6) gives 4.71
